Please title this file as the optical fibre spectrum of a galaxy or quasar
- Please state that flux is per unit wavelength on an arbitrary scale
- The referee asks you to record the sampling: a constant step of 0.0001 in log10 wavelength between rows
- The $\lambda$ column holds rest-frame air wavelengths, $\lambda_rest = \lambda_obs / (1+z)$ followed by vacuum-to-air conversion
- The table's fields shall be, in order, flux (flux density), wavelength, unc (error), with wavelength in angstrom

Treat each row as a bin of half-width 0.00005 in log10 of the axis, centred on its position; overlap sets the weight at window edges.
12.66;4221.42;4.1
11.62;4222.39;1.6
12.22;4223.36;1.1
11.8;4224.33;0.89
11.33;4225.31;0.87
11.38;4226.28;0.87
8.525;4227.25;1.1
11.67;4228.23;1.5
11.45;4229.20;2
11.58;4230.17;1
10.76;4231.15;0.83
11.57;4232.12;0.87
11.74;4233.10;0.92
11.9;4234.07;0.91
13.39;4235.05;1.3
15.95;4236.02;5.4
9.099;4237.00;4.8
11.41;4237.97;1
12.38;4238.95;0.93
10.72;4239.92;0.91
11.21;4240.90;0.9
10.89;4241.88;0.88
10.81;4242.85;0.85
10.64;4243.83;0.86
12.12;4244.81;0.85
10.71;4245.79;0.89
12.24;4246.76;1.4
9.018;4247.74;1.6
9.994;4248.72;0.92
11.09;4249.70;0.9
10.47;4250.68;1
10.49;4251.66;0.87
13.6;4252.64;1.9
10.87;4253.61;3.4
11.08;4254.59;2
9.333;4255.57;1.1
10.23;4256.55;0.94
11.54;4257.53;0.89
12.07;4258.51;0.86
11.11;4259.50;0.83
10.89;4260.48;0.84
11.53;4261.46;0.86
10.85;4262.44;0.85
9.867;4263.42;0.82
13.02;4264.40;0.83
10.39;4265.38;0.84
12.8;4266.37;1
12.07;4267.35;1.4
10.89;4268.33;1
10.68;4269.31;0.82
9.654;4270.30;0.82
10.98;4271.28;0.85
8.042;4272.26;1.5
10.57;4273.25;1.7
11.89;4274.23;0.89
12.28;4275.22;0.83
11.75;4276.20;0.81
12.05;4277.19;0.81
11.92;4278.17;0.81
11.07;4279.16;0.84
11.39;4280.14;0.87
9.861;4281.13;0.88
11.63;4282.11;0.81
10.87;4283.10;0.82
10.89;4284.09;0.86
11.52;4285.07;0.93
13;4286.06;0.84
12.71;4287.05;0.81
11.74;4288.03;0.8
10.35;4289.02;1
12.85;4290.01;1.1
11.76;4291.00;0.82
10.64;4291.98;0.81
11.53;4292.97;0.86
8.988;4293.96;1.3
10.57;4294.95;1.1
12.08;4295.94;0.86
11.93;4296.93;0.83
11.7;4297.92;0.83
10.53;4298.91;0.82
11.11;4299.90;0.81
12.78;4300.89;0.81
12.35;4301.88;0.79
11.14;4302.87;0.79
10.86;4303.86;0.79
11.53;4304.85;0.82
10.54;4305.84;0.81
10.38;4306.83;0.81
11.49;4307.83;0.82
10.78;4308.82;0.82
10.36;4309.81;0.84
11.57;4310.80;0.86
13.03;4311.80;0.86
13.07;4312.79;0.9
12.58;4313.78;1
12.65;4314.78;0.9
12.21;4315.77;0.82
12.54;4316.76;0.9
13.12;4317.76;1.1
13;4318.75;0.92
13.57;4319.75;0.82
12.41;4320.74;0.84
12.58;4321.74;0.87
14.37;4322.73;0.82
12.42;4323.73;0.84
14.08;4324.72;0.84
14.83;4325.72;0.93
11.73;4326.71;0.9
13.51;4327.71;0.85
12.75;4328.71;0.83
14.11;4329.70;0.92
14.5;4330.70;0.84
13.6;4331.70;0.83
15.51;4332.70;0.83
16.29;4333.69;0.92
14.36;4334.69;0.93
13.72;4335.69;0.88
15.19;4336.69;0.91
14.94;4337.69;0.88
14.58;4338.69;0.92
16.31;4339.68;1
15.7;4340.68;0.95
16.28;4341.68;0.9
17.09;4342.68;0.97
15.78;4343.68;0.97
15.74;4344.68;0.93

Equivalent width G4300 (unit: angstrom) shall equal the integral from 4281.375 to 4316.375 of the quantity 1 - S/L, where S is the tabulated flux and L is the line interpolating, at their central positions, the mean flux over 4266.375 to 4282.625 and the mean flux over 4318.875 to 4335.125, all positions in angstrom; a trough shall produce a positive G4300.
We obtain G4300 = 2.3 angstrom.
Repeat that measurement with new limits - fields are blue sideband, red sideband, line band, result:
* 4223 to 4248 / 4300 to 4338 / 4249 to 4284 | 2.52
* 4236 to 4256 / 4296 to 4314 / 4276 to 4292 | -0.27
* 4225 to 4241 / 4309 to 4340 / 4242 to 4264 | 1.89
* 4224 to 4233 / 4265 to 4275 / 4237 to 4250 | 0.09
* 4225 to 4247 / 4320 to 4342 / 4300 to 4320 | 2.48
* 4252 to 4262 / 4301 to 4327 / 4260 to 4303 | 1.39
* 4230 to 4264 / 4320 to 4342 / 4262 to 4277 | 1.21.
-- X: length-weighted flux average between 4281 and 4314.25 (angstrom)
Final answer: 11.5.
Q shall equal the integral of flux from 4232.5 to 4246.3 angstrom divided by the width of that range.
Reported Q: 11.6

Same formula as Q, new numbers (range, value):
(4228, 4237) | 12.1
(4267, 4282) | 11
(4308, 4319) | 12.2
